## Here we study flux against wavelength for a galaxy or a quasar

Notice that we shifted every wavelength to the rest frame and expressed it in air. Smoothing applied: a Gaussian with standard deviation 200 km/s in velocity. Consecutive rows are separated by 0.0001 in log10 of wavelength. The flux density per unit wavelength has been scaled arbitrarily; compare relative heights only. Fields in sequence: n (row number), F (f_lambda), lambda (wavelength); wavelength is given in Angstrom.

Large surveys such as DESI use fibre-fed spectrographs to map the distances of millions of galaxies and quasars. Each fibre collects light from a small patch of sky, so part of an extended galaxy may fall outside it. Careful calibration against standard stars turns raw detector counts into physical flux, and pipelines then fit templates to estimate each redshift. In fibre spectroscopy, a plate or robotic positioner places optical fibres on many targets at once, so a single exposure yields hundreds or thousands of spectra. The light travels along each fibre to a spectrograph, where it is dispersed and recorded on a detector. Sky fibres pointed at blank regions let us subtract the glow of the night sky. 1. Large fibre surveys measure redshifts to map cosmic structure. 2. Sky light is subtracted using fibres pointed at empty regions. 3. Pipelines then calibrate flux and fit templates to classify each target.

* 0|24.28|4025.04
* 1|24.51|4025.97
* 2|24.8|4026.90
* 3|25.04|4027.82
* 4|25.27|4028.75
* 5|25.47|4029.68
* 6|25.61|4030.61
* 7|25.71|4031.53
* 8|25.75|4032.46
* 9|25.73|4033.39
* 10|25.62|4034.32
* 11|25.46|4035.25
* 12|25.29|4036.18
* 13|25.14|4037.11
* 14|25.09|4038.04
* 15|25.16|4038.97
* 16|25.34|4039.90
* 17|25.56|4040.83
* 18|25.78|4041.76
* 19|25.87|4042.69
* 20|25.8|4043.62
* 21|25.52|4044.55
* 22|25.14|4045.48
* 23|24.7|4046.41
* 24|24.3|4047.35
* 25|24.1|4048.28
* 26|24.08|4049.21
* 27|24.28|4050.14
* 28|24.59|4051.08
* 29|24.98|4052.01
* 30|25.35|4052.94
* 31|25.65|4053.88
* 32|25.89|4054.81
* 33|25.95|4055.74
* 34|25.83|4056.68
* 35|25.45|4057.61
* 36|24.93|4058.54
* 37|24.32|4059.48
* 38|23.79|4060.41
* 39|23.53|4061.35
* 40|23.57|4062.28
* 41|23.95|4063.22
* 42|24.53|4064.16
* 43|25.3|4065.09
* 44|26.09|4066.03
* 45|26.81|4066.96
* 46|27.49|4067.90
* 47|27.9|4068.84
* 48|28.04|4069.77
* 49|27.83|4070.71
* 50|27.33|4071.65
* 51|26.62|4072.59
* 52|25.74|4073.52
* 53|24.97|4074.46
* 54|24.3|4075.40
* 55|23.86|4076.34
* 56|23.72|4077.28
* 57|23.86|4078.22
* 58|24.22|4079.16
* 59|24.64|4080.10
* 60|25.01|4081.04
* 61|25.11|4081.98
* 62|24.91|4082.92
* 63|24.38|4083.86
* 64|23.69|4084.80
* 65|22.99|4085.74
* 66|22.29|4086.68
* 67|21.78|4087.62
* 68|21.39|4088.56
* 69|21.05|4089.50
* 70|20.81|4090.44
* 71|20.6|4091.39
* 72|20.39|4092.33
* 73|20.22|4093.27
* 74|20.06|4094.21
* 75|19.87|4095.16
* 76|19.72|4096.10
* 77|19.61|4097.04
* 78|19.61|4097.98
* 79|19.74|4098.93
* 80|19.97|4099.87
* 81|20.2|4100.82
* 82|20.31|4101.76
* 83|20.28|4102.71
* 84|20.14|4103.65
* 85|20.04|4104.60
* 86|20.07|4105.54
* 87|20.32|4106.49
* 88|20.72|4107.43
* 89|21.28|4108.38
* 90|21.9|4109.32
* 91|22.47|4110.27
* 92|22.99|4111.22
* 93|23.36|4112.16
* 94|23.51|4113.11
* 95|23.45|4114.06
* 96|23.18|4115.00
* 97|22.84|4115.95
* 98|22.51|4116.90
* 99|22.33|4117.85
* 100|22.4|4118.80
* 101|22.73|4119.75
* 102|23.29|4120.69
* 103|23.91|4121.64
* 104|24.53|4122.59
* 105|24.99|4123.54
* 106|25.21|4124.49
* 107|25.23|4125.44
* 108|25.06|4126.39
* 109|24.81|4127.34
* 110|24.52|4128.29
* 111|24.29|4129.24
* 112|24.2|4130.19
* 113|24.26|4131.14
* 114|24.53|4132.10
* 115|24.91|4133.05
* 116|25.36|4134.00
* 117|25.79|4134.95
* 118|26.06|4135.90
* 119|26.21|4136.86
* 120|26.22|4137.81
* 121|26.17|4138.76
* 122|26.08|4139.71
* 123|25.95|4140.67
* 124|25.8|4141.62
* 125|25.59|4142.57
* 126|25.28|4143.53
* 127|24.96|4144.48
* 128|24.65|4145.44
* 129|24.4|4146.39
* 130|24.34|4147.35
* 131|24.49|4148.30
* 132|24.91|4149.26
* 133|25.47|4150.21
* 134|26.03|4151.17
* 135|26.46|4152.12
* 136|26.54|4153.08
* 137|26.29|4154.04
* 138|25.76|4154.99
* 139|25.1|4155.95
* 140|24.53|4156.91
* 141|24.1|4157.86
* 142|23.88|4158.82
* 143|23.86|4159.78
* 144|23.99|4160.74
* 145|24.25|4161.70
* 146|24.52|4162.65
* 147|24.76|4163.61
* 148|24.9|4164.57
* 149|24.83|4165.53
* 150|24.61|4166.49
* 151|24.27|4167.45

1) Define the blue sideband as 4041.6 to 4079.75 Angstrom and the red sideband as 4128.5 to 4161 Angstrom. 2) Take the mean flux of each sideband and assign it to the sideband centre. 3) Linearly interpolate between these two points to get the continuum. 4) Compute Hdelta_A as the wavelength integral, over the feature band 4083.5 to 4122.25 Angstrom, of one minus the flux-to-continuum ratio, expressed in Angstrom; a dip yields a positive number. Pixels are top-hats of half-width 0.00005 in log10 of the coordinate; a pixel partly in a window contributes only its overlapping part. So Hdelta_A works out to 5.7 Angstrom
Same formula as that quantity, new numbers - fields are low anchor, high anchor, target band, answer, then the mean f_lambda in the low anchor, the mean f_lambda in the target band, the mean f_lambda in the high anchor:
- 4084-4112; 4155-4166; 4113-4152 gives -3.0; 20.9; 24.7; 24.5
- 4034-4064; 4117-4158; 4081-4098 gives 2.2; 25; 21.7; 25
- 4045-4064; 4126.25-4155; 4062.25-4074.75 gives -0.7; 24.7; 26.3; 25.3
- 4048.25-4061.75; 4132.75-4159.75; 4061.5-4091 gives 0.4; 24.9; 24.6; 25.4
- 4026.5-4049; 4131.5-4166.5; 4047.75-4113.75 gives 5.0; 25.3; 23.3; 25.2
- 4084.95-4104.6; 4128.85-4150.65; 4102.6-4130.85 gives -0.1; 20.6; 22.9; 25.2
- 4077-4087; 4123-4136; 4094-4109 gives 2.6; 24.1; 20.1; 24.9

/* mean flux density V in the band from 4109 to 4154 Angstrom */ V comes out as 24.6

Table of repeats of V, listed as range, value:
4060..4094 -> 24.2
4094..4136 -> 22.6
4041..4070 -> 25.3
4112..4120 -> 22.9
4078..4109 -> 21.5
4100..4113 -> 21.1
